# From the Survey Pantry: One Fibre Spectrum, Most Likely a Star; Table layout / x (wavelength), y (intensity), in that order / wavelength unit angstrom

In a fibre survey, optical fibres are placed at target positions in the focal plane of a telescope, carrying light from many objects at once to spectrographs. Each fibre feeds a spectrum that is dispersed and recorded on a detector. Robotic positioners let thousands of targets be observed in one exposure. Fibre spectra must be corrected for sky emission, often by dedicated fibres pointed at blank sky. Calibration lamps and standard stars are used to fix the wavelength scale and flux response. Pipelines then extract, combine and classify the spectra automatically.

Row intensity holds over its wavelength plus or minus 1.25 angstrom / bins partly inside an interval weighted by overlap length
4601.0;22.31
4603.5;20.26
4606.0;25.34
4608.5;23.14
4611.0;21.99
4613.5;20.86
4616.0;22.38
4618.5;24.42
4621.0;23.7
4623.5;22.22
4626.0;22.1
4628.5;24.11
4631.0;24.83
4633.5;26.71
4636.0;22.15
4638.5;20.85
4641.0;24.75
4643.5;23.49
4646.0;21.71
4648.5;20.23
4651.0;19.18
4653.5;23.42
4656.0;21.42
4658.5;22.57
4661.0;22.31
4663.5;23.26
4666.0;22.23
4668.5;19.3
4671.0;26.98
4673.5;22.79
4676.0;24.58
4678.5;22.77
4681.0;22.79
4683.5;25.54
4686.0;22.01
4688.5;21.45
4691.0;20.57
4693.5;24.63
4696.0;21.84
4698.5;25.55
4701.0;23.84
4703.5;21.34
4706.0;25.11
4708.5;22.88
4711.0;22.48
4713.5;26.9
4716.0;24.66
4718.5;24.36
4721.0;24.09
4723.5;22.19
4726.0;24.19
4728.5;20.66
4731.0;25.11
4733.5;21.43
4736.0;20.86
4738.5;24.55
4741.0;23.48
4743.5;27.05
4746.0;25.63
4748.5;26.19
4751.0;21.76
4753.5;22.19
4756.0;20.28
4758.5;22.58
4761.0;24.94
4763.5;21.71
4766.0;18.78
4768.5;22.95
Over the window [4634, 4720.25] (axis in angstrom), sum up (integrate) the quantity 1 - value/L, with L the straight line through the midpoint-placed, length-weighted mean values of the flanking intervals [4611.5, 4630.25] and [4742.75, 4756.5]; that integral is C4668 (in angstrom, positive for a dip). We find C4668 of 1.27 angstrom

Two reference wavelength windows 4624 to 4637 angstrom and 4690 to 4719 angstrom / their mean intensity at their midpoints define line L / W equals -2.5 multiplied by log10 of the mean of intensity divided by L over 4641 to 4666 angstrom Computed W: 0.08 mag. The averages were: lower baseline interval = 23.9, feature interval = 22.1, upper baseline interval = 23.7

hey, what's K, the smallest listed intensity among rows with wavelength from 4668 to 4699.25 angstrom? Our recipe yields 19.3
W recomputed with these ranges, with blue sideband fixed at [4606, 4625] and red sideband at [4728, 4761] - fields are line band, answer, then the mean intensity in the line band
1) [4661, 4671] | 0.03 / 22.4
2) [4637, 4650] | 0.04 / 22.1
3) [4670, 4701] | -0.02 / 23.4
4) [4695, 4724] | -0.03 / 23.8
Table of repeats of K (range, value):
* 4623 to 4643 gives 20.85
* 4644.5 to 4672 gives 19.18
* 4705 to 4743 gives 20.66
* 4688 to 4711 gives 20.57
